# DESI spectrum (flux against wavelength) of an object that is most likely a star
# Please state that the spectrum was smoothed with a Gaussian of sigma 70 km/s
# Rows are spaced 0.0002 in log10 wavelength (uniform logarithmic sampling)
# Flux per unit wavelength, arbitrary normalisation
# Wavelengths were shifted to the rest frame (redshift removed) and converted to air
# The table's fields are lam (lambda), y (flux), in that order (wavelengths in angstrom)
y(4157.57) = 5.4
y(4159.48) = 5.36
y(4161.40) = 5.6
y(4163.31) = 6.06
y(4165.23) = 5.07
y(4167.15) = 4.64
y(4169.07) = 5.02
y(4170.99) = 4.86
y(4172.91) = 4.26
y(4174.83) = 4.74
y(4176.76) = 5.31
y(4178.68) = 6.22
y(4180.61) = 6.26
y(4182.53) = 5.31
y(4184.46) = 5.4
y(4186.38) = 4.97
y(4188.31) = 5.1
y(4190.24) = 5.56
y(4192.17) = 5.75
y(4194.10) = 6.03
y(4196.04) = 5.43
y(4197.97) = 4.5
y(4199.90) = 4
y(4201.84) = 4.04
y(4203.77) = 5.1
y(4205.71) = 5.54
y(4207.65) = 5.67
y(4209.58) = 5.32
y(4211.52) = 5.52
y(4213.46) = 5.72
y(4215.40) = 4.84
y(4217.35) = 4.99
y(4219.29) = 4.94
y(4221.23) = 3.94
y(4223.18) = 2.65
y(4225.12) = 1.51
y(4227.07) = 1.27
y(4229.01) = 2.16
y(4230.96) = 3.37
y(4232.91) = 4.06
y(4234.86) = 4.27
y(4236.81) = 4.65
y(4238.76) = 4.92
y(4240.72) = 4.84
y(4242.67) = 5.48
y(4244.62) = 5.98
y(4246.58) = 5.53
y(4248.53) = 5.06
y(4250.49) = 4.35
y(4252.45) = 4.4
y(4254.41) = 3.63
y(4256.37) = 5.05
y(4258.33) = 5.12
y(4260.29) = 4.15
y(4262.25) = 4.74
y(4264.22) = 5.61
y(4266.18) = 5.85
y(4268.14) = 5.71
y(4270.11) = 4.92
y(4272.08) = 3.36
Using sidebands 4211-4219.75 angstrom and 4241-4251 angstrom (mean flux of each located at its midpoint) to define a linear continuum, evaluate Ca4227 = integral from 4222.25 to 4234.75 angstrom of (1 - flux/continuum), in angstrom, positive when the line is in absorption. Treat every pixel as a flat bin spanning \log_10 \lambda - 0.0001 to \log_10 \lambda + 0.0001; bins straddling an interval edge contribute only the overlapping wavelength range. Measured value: 6.2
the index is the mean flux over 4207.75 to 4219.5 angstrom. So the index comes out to 5.27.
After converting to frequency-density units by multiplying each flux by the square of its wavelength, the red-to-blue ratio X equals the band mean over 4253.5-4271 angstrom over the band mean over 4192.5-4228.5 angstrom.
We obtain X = 1.14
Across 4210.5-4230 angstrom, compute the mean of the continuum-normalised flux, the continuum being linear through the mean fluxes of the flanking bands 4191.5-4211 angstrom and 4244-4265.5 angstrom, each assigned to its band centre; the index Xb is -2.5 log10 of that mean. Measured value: 0.32 mag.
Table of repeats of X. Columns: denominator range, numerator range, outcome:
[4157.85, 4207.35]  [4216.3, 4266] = 0.85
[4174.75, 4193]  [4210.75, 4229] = 0.71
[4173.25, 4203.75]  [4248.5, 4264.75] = 0.92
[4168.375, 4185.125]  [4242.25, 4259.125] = 0.97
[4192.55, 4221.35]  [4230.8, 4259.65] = 0.95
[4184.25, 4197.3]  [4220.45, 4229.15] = 0.43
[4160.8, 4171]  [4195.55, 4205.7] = 0.91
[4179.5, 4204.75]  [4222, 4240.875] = 0.65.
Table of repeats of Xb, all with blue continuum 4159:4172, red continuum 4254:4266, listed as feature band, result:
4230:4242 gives 0.13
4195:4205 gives 0.10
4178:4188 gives -0.09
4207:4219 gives -0.06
